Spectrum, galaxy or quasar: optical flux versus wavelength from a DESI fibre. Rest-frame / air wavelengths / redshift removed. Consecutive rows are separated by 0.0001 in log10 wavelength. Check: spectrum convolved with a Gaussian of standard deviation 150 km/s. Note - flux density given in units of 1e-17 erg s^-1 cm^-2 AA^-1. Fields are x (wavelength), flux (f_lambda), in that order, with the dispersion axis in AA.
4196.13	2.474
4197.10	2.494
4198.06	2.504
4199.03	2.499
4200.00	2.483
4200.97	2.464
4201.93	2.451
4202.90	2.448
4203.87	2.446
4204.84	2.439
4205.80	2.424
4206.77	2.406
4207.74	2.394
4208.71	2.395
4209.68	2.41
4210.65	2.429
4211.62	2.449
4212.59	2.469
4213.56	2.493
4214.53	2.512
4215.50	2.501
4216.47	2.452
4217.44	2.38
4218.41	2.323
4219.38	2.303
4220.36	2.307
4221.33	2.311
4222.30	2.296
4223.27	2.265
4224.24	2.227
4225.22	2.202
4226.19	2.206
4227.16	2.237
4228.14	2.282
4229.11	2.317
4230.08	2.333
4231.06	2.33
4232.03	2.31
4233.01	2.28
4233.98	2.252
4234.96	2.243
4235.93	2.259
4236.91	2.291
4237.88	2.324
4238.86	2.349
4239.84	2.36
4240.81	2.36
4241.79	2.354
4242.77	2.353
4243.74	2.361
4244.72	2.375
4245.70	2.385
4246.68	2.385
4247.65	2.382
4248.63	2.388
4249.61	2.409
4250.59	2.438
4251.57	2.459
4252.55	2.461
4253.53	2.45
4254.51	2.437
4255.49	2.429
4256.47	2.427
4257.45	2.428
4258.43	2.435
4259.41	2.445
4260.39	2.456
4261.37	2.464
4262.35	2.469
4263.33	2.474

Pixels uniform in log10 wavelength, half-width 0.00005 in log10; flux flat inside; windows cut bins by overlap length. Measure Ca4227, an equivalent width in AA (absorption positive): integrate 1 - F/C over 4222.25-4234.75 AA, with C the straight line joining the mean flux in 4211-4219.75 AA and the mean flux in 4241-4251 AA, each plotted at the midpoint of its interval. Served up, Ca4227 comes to 0.7 AA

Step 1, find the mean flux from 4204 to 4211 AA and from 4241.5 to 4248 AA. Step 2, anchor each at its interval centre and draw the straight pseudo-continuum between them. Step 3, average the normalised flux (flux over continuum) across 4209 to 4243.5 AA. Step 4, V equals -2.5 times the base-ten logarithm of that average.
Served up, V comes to 0.03 mag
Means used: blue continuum 2.42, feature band 2.34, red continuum 2.37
